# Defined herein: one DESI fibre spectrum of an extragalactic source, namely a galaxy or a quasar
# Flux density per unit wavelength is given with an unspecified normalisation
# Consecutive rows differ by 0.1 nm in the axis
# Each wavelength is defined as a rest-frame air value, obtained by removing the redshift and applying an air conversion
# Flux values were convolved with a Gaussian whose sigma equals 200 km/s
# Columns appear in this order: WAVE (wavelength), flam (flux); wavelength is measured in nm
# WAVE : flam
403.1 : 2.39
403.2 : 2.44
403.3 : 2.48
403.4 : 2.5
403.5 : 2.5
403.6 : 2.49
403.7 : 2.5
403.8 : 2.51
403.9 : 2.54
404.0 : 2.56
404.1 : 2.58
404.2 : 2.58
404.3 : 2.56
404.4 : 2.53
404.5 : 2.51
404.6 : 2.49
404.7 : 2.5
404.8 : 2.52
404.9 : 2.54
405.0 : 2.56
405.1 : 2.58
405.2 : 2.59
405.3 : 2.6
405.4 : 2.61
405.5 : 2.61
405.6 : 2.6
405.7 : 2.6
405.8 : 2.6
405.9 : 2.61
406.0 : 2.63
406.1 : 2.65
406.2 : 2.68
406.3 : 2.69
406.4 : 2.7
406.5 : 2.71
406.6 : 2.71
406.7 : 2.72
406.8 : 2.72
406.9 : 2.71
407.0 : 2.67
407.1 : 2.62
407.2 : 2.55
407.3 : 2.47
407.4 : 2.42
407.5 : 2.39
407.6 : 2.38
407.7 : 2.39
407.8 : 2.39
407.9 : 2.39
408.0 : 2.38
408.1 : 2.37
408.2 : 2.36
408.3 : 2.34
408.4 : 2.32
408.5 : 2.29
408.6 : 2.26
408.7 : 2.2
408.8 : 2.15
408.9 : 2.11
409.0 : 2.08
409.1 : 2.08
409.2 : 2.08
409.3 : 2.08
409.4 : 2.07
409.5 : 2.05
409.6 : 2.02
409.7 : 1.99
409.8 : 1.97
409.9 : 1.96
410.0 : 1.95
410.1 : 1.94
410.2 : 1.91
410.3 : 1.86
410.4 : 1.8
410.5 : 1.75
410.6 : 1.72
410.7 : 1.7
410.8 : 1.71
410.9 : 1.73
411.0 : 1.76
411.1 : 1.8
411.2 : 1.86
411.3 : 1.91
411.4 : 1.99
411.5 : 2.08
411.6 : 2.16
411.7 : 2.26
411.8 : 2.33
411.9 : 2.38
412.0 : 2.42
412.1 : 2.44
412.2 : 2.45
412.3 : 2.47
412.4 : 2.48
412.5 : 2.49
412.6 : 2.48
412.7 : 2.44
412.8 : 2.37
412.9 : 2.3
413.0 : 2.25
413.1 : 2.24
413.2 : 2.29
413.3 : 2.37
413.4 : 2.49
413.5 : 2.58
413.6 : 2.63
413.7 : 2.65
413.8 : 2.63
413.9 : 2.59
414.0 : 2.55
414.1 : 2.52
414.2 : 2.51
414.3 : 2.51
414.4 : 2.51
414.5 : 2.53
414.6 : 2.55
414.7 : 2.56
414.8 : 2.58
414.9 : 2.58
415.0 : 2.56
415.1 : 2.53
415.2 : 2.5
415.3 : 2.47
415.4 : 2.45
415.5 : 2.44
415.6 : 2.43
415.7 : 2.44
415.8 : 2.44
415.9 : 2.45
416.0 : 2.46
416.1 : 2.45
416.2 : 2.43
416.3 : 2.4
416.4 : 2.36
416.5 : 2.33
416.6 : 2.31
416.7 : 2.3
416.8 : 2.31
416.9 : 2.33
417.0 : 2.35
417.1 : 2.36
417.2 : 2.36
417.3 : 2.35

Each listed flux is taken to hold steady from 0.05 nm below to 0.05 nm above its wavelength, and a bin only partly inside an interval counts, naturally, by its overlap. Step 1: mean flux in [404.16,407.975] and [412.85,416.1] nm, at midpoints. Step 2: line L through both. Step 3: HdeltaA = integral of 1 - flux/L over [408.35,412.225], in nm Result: 0.75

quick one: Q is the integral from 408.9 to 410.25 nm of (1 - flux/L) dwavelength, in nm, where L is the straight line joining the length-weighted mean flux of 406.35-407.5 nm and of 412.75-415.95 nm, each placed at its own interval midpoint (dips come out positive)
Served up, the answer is 0.29 nm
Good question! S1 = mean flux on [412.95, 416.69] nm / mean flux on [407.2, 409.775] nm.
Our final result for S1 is 1.1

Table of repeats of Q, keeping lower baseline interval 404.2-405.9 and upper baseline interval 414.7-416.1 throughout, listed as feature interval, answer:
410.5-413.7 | 0.38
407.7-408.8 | 0.09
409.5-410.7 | 0.30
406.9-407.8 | 0.02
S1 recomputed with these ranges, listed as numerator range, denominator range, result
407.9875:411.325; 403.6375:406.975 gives 0.77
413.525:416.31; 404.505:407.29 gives 0.96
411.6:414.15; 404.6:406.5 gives 0.94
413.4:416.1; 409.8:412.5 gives 1.24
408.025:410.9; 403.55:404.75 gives 0.81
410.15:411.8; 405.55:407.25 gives 0.71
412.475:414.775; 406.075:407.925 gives 0.96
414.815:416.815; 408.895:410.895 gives 1.26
